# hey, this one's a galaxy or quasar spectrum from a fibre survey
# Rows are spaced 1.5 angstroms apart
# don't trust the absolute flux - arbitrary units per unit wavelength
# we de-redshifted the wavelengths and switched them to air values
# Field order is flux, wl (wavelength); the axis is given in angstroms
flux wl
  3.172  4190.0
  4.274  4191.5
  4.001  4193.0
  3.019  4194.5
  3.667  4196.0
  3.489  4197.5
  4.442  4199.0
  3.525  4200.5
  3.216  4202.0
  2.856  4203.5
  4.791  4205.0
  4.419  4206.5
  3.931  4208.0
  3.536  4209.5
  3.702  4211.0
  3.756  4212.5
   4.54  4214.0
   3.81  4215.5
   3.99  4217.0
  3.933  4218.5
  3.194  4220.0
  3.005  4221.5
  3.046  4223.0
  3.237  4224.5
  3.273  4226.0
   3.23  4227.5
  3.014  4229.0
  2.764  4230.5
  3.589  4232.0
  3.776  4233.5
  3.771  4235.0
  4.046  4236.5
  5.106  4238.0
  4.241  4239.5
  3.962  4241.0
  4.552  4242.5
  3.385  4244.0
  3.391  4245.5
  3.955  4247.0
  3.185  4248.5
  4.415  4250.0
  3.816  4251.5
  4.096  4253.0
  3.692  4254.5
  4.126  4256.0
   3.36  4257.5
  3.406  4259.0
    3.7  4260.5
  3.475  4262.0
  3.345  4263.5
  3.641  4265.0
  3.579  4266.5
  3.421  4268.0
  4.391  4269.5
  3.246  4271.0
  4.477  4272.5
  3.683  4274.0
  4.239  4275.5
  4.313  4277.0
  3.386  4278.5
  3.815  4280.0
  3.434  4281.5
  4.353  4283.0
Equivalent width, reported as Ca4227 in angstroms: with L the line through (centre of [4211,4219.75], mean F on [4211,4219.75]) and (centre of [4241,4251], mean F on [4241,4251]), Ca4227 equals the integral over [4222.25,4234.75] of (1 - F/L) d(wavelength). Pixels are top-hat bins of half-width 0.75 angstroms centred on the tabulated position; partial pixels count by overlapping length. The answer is 2.01 angstroms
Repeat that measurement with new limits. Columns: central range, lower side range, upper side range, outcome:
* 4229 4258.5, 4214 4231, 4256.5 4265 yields -3.3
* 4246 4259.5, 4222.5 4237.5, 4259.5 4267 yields -1.1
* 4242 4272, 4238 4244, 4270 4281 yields 2.7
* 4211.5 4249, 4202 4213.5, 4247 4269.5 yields 0.9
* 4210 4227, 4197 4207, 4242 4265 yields 0.9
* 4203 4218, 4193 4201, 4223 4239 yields -1.3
